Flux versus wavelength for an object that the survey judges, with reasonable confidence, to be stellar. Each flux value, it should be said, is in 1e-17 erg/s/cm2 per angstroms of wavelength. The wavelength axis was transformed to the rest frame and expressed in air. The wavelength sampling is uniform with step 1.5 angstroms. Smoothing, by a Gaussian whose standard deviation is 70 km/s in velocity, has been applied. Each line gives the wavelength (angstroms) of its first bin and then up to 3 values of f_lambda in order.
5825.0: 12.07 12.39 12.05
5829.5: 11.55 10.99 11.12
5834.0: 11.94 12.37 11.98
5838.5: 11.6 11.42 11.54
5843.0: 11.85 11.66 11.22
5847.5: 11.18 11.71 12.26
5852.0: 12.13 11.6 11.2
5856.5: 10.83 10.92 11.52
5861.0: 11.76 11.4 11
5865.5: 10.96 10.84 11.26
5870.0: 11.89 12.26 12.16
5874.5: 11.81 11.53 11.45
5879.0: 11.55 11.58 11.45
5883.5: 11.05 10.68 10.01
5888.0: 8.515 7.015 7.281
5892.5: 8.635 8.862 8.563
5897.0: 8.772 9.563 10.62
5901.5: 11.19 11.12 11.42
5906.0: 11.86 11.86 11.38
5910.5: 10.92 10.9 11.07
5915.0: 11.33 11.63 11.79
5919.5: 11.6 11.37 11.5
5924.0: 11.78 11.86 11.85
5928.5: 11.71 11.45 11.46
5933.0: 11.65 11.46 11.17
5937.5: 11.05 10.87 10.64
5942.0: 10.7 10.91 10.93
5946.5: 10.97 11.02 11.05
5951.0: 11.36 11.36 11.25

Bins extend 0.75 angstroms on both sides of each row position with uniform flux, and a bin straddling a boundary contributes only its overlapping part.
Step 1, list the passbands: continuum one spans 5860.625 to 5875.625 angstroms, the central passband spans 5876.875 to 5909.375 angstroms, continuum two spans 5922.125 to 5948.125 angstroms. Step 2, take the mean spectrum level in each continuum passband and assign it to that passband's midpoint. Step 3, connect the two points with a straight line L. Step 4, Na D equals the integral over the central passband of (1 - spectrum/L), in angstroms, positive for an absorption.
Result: 3.6 angstroms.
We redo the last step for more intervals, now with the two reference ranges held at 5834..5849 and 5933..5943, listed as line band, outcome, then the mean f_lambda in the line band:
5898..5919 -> 0.0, 11.2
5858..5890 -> 1.1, 11.1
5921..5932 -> -0.5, 11.6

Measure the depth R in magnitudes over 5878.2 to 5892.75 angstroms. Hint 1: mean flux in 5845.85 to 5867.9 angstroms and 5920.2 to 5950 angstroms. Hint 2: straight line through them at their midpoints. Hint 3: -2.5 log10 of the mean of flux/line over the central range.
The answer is 0.16 mag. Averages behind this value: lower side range 11.4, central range 9.82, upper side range 11.3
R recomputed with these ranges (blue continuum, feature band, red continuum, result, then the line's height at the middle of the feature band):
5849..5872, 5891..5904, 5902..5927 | 0.20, 11.5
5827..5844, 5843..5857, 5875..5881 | 0.01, 11.6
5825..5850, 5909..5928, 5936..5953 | -0.03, 11.2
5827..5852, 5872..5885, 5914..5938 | 0.01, 11.6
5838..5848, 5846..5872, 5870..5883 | 0.02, 11.6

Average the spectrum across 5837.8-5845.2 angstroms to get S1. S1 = 11.6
